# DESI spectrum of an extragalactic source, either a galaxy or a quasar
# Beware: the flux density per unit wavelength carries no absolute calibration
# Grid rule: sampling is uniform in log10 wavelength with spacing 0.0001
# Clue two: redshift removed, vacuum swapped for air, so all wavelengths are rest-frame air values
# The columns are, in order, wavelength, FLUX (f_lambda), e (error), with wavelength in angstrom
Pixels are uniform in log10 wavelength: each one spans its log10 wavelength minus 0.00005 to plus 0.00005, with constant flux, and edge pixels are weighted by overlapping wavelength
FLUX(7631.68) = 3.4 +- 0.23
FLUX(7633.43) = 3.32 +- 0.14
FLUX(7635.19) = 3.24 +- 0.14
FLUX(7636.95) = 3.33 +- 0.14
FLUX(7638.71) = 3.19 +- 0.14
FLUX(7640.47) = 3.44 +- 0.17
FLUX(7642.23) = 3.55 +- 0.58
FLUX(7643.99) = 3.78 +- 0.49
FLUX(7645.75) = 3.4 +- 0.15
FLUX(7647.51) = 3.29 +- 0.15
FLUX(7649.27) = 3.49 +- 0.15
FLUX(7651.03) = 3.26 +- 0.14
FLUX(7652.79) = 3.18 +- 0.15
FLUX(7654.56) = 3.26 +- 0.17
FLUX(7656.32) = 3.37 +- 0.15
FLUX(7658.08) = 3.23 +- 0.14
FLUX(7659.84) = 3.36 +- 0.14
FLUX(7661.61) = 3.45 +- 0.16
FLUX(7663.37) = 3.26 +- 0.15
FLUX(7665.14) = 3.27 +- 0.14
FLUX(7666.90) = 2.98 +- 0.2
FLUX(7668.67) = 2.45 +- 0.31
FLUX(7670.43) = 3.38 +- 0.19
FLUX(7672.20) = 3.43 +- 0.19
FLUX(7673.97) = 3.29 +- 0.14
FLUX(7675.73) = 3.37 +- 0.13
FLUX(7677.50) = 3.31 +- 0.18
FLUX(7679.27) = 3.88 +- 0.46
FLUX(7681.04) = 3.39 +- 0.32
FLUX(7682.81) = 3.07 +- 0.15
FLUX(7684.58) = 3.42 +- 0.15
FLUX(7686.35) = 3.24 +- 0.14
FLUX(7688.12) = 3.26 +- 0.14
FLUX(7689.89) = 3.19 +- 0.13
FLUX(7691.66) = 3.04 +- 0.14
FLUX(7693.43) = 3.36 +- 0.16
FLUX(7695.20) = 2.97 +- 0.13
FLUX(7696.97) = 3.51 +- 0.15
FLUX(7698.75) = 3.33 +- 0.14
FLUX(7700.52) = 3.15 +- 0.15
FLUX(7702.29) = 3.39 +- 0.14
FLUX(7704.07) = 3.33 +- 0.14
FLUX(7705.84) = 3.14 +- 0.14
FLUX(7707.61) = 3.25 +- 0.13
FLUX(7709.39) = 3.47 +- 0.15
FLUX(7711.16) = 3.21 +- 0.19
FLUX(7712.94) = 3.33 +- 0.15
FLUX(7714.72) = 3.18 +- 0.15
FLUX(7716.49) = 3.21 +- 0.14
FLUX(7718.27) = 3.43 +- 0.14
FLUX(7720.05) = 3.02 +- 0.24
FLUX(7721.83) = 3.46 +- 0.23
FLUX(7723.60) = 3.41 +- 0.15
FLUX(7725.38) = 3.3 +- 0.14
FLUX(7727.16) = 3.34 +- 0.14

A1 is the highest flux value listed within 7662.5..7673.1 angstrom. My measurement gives 3.43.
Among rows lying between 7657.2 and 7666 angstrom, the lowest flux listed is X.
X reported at 3.23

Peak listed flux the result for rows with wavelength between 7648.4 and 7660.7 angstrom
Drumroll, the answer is 3.49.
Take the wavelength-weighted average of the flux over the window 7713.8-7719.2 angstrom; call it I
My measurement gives 3.27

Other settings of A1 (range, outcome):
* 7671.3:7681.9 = 3.88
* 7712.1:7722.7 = 3.46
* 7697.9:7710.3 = 3.47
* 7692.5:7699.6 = 3.51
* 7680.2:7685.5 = 3.42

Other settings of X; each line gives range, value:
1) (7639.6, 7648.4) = 3.29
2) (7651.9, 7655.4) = 3.18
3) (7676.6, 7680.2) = 3.31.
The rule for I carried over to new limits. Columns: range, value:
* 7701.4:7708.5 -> 3.28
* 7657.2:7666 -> 3.31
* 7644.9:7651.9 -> 3.36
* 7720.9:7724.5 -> 3.43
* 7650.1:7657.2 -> 3.27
